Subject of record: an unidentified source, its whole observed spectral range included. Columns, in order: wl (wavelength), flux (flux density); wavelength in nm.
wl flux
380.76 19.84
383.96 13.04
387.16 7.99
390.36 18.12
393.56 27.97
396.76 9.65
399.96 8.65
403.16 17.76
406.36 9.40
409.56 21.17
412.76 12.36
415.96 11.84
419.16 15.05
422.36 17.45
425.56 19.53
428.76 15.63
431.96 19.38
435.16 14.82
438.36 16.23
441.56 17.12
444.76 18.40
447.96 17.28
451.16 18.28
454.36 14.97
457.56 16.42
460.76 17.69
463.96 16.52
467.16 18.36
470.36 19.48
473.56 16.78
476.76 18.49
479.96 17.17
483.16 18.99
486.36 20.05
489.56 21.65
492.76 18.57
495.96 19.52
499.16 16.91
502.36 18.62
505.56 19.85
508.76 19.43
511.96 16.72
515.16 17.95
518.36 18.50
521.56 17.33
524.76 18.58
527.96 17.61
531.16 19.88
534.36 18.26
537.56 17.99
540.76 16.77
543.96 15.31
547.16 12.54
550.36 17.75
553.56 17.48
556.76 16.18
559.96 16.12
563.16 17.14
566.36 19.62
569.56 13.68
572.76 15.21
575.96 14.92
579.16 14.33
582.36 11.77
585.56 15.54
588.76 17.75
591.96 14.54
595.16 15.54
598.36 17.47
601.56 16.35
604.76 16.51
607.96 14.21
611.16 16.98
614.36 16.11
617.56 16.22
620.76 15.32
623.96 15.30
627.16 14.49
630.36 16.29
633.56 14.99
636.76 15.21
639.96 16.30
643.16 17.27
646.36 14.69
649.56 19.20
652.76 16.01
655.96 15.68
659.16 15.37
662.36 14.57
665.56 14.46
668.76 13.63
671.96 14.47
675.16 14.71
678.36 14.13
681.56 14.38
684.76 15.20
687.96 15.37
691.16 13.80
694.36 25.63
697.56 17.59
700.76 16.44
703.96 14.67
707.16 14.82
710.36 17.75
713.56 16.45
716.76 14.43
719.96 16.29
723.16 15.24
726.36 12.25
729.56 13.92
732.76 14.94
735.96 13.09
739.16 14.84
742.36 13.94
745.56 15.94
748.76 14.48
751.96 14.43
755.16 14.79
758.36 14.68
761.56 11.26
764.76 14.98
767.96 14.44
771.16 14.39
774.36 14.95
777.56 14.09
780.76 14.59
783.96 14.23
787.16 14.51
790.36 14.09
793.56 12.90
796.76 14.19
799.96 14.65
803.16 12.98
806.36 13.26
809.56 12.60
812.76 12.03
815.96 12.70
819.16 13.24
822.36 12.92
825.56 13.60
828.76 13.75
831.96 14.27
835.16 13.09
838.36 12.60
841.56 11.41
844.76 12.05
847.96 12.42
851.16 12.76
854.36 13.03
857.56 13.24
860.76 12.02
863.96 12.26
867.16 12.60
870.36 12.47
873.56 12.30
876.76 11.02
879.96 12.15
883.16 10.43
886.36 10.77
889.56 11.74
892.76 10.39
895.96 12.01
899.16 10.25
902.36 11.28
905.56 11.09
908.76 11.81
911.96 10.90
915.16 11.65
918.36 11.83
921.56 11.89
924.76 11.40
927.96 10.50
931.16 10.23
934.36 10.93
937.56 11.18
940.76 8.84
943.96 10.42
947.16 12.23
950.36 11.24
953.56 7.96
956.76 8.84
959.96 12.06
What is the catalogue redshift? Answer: 0.058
